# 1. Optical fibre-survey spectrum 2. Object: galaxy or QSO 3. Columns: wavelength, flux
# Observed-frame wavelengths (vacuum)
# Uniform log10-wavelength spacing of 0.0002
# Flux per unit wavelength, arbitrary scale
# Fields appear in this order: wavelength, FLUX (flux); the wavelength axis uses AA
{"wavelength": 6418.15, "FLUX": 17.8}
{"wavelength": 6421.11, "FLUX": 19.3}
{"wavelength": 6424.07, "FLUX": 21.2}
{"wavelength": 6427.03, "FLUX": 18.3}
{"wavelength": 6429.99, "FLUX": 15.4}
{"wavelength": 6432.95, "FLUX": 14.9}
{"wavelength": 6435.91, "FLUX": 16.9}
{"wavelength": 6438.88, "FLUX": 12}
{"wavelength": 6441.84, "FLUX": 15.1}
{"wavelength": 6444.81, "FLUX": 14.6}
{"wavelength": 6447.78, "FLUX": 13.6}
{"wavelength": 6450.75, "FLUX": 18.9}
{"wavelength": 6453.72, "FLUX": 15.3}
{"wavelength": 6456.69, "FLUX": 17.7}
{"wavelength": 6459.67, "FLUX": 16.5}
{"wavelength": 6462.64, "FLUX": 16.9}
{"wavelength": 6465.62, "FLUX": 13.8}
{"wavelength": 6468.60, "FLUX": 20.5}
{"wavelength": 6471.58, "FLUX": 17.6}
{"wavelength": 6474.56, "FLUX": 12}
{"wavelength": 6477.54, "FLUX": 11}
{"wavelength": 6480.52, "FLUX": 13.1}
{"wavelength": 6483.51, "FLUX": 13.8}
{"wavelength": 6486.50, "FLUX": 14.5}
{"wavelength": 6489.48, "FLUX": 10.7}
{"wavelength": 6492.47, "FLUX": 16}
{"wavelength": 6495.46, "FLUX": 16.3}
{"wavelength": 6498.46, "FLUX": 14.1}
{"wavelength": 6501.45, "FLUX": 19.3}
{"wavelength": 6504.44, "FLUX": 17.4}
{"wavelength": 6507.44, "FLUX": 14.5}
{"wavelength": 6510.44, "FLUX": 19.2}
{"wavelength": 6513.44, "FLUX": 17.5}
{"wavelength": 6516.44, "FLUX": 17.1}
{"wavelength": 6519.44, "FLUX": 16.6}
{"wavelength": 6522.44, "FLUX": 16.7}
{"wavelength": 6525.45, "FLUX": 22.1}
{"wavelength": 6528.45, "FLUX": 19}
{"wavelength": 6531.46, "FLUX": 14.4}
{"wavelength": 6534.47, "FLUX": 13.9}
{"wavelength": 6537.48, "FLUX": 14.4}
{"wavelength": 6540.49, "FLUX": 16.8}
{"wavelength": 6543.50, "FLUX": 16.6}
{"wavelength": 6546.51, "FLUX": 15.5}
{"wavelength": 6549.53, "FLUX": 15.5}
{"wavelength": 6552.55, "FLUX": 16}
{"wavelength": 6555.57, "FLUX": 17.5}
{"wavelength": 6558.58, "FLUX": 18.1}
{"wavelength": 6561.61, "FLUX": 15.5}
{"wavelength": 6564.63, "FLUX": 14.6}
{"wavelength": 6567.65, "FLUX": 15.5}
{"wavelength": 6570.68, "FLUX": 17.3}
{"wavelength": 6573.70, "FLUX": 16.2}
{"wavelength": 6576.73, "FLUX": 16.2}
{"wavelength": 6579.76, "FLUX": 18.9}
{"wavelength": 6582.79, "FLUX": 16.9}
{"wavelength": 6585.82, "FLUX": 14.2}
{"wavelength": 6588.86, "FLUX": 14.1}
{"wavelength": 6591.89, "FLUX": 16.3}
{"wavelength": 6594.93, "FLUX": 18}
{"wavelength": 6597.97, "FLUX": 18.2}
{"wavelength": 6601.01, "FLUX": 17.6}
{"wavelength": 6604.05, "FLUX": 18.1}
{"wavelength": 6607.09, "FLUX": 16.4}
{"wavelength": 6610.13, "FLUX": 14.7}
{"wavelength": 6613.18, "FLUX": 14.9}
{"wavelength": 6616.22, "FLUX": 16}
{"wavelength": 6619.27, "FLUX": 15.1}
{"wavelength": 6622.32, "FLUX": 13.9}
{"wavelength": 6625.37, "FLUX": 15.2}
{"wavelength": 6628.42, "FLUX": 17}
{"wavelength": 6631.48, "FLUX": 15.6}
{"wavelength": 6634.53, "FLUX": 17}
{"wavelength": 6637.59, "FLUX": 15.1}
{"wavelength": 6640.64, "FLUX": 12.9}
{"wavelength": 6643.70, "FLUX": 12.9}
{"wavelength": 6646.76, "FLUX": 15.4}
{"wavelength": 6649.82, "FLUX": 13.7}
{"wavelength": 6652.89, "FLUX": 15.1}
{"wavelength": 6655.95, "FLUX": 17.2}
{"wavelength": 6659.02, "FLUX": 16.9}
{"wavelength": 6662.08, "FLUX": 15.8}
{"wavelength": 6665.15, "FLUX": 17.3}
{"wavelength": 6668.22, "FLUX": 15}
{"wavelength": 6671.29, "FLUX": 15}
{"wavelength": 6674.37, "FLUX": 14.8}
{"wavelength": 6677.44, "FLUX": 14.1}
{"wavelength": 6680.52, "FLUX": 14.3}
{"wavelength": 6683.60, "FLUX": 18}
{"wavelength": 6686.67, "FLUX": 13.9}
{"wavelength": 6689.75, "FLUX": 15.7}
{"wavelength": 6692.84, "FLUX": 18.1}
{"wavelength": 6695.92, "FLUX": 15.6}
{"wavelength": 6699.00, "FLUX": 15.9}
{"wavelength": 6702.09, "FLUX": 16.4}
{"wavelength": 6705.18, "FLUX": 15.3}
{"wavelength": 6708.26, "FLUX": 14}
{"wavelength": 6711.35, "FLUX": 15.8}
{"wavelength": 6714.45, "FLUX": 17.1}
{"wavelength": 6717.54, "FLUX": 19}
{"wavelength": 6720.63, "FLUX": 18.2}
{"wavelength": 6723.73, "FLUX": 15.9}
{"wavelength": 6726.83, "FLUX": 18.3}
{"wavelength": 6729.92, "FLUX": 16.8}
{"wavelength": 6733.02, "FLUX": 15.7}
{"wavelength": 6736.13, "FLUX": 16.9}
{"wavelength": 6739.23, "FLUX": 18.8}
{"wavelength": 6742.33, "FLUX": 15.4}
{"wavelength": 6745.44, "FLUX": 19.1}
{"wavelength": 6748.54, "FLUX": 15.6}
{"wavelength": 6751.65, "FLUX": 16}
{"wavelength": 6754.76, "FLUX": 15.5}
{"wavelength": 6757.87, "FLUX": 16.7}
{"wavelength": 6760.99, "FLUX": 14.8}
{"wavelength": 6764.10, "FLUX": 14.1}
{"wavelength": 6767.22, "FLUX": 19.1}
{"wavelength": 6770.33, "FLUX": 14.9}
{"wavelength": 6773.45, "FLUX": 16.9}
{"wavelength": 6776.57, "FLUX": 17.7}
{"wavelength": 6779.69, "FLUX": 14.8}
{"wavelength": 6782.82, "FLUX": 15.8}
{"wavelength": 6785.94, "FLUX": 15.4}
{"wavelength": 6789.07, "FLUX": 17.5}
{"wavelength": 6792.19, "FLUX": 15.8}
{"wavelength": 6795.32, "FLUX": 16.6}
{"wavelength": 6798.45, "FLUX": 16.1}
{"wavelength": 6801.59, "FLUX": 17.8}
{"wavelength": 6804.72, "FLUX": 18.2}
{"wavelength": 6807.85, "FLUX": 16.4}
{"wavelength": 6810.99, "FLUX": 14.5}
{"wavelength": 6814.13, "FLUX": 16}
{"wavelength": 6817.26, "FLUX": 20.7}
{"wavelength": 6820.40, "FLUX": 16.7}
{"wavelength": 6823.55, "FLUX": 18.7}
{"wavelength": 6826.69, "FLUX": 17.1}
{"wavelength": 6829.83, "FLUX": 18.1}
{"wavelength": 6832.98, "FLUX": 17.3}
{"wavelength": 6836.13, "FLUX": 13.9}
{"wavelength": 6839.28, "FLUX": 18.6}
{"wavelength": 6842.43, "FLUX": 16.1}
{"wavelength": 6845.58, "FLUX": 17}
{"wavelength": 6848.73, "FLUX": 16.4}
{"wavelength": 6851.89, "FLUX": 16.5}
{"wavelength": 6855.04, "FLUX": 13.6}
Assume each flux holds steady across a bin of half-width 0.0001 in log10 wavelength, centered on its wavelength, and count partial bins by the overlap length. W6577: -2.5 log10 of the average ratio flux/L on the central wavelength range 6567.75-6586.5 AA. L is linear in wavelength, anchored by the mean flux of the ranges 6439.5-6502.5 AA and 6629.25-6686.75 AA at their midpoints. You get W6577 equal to -0.09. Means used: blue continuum 15.2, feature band 16.6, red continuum 15.3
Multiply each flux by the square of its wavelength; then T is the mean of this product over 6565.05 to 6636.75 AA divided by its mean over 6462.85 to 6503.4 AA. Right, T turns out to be 1.13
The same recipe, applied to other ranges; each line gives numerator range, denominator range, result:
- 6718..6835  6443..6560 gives 1.14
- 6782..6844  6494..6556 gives 1.10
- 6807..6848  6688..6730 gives 1.06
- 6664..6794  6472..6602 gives 1.07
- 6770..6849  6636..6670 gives 1.15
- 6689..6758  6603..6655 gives 1.12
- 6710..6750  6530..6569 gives 1.15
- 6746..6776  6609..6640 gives 1.09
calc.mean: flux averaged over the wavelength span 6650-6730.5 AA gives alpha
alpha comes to 16.1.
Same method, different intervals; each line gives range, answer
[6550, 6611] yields 16.5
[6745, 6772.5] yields 16.1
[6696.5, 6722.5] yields 16.4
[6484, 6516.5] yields 15.9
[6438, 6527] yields 15.8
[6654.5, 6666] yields 16.8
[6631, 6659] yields 15.1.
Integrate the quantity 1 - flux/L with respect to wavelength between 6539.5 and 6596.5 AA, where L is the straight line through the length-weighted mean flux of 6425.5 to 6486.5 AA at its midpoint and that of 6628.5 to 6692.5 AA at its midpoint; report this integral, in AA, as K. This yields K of -3.42 AA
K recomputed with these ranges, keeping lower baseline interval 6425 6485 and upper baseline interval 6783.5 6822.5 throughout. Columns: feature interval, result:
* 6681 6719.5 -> 0.5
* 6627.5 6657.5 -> 1.9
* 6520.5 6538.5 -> -1.2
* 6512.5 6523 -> -0.9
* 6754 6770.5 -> 0.7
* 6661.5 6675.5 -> 0.6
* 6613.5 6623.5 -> 0.7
